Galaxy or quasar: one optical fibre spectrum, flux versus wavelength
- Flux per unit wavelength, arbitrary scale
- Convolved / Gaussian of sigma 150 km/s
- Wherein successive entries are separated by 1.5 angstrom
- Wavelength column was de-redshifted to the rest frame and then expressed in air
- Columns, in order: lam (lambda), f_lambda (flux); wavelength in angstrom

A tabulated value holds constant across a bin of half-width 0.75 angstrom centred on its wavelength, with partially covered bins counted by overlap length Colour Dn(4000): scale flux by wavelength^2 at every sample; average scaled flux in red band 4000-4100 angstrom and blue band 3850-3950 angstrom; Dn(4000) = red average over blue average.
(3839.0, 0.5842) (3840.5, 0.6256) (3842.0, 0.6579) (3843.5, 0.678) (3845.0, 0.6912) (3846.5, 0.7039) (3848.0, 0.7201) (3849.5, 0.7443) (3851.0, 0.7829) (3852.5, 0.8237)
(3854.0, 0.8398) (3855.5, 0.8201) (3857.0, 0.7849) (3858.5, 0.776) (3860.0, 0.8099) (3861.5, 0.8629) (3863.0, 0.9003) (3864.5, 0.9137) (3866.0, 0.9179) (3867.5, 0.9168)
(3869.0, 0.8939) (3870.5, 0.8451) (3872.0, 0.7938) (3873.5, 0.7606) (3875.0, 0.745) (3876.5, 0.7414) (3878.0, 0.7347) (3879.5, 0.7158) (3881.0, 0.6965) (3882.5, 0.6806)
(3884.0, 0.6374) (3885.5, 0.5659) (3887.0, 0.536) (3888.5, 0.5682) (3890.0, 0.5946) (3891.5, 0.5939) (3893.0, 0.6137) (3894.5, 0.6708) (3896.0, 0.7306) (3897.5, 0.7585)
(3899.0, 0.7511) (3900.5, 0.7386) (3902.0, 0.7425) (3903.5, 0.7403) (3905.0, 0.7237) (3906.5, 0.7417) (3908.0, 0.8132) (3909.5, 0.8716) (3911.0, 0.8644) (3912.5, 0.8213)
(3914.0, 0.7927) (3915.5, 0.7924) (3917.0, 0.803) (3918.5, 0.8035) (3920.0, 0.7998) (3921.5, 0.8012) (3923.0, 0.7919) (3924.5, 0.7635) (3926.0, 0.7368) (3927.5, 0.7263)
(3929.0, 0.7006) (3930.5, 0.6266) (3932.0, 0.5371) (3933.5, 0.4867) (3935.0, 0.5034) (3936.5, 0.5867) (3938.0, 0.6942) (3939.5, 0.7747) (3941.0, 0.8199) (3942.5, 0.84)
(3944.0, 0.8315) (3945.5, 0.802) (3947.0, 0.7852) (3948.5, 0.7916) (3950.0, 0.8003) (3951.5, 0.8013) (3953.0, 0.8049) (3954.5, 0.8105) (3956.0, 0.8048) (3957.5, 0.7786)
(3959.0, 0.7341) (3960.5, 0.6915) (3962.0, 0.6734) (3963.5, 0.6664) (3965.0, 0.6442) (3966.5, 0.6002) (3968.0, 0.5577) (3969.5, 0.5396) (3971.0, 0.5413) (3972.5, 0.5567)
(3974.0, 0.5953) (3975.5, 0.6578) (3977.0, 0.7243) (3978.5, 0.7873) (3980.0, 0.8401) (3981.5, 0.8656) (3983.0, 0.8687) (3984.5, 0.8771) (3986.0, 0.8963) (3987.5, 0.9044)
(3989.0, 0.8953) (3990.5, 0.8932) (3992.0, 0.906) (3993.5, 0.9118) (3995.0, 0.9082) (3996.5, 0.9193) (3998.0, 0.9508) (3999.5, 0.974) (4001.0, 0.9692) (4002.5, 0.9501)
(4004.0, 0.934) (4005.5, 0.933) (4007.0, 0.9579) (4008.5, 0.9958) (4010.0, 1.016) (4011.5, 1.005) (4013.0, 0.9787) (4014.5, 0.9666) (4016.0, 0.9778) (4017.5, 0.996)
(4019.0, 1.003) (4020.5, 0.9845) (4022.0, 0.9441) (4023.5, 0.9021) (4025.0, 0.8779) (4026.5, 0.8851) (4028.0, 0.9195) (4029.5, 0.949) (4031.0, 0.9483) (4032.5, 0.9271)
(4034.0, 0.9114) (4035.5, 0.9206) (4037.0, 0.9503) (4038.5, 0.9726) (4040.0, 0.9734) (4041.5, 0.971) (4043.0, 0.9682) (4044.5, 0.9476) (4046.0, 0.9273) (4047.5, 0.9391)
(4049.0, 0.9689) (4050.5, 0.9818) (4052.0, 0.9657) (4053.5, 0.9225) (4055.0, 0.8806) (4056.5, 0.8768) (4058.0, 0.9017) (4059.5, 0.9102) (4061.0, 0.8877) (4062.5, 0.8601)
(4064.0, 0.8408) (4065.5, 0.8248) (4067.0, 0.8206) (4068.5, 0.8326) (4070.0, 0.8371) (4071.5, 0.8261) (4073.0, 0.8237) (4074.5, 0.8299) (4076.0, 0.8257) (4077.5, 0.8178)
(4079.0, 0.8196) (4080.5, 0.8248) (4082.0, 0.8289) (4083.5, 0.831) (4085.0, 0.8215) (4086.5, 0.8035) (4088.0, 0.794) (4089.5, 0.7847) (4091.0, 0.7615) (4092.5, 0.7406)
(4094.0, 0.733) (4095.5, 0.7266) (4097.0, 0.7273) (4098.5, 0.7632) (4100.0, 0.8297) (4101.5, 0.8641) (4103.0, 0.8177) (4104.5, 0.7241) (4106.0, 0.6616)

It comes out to 1.28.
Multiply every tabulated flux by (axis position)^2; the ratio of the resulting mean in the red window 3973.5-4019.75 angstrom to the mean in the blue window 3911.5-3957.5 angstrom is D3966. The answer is 1.25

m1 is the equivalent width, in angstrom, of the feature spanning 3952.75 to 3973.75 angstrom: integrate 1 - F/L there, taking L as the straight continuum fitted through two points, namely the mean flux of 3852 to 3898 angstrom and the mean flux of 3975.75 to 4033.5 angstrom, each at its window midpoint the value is 4.8 angstrom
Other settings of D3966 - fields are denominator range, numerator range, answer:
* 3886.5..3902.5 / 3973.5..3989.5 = 1.28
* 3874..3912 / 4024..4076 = 1.39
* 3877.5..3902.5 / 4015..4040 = 1.52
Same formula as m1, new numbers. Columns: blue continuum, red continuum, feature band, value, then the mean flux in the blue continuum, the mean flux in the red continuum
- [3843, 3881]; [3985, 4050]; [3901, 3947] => 5.9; 0.795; 0.945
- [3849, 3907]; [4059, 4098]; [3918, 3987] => 4.3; 0.749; 0.812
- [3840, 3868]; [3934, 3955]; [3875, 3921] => 3.0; 0.788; 0.757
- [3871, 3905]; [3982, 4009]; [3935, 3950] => 0.9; 0.689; 0.924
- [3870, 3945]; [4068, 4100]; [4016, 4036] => -4.3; 0.72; 0.798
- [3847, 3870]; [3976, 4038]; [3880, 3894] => 3.9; 0.833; 0.924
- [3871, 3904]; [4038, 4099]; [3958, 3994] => 1.4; 0.688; 0.856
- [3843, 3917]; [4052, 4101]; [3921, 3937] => 2.3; 0.755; 0.825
